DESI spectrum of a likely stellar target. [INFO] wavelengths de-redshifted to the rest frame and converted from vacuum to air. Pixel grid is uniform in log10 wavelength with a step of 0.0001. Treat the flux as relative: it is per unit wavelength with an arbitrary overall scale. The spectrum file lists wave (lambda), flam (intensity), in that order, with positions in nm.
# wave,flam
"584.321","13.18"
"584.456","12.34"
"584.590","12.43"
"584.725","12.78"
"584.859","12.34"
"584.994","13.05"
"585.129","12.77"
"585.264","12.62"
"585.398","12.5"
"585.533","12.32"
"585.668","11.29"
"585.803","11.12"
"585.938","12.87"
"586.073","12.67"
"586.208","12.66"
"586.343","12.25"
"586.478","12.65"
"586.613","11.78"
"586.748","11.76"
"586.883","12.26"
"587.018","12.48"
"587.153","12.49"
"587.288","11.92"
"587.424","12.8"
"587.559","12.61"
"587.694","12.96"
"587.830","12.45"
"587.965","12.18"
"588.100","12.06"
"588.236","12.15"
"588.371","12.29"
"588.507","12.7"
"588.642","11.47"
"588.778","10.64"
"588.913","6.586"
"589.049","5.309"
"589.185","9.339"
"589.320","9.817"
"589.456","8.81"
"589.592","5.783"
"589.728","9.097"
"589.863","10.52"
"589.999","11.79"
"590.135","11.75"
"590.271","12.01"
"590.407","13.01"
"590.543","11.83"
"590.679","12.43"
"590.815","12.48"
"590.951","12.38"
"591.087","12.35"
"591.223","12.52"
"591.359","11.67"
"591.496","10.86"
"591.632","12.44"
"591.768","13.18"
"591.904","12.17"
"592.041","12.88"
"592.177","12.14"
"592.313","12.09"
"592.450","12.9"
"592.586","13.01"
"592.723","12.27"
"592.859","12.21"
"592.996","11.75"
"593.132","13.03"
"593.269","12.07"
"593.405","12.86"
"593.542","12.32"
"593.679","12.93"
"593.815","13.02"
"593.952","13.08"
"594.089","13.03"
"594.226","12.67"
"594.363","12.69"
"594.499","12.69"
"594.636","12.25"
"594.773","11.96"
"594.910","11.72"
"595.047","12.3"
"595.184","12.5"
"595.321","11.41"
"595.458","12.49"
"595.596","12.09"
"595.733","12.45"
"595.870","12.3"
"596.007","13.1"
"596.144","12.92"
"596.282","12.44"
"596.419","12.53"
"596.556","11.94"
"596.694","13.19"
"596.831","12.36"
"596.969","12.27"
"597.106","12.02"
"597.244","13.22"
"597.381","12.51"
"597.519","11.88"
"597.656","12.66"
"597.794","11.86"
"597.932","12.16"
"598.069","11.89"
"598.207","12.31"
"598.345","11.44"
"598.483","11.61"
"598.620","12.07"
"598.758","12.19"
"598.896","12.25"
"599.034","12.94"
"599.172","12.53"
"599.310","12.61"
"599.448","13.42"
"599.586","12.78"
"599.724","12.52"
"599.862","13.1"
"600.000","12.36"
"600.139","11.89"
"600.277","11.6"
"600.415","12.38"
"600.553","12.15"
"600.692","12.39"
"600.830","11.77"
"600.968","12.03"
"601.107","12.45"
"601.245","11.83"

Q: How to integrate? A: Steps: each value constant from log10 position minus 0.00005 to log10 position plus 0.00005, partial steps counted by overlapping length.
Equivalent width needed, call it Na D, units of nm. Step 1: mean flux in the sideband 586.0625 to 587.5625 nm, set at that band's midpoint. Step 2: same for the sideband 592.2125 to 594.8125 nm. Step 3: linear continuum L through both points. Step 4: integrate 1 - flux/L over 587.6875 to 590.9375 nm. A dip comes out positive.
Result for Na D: 0.43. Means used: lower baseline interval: 12.3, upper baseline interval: 12.6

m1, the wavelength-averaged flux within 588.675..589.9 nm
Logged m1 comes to 8.47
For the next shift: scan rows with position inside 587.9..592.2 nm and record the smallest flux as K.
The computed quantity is 5.309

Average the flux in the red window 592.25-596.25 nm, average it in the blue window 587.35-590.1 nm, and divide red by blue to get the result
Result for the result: 1.2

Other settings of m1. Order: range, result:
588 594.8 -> 11.7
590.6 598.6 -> 12.4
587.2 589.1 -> 11.4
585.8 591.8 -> 11.5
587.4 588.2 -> 12.5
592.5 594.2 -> 12.6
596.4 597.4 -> 12.5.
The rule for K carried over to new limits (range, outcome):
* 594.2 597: 11.41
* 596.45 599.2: 11.44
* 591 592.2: 10.86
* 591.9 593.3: 11.75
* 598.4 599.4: 11.61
